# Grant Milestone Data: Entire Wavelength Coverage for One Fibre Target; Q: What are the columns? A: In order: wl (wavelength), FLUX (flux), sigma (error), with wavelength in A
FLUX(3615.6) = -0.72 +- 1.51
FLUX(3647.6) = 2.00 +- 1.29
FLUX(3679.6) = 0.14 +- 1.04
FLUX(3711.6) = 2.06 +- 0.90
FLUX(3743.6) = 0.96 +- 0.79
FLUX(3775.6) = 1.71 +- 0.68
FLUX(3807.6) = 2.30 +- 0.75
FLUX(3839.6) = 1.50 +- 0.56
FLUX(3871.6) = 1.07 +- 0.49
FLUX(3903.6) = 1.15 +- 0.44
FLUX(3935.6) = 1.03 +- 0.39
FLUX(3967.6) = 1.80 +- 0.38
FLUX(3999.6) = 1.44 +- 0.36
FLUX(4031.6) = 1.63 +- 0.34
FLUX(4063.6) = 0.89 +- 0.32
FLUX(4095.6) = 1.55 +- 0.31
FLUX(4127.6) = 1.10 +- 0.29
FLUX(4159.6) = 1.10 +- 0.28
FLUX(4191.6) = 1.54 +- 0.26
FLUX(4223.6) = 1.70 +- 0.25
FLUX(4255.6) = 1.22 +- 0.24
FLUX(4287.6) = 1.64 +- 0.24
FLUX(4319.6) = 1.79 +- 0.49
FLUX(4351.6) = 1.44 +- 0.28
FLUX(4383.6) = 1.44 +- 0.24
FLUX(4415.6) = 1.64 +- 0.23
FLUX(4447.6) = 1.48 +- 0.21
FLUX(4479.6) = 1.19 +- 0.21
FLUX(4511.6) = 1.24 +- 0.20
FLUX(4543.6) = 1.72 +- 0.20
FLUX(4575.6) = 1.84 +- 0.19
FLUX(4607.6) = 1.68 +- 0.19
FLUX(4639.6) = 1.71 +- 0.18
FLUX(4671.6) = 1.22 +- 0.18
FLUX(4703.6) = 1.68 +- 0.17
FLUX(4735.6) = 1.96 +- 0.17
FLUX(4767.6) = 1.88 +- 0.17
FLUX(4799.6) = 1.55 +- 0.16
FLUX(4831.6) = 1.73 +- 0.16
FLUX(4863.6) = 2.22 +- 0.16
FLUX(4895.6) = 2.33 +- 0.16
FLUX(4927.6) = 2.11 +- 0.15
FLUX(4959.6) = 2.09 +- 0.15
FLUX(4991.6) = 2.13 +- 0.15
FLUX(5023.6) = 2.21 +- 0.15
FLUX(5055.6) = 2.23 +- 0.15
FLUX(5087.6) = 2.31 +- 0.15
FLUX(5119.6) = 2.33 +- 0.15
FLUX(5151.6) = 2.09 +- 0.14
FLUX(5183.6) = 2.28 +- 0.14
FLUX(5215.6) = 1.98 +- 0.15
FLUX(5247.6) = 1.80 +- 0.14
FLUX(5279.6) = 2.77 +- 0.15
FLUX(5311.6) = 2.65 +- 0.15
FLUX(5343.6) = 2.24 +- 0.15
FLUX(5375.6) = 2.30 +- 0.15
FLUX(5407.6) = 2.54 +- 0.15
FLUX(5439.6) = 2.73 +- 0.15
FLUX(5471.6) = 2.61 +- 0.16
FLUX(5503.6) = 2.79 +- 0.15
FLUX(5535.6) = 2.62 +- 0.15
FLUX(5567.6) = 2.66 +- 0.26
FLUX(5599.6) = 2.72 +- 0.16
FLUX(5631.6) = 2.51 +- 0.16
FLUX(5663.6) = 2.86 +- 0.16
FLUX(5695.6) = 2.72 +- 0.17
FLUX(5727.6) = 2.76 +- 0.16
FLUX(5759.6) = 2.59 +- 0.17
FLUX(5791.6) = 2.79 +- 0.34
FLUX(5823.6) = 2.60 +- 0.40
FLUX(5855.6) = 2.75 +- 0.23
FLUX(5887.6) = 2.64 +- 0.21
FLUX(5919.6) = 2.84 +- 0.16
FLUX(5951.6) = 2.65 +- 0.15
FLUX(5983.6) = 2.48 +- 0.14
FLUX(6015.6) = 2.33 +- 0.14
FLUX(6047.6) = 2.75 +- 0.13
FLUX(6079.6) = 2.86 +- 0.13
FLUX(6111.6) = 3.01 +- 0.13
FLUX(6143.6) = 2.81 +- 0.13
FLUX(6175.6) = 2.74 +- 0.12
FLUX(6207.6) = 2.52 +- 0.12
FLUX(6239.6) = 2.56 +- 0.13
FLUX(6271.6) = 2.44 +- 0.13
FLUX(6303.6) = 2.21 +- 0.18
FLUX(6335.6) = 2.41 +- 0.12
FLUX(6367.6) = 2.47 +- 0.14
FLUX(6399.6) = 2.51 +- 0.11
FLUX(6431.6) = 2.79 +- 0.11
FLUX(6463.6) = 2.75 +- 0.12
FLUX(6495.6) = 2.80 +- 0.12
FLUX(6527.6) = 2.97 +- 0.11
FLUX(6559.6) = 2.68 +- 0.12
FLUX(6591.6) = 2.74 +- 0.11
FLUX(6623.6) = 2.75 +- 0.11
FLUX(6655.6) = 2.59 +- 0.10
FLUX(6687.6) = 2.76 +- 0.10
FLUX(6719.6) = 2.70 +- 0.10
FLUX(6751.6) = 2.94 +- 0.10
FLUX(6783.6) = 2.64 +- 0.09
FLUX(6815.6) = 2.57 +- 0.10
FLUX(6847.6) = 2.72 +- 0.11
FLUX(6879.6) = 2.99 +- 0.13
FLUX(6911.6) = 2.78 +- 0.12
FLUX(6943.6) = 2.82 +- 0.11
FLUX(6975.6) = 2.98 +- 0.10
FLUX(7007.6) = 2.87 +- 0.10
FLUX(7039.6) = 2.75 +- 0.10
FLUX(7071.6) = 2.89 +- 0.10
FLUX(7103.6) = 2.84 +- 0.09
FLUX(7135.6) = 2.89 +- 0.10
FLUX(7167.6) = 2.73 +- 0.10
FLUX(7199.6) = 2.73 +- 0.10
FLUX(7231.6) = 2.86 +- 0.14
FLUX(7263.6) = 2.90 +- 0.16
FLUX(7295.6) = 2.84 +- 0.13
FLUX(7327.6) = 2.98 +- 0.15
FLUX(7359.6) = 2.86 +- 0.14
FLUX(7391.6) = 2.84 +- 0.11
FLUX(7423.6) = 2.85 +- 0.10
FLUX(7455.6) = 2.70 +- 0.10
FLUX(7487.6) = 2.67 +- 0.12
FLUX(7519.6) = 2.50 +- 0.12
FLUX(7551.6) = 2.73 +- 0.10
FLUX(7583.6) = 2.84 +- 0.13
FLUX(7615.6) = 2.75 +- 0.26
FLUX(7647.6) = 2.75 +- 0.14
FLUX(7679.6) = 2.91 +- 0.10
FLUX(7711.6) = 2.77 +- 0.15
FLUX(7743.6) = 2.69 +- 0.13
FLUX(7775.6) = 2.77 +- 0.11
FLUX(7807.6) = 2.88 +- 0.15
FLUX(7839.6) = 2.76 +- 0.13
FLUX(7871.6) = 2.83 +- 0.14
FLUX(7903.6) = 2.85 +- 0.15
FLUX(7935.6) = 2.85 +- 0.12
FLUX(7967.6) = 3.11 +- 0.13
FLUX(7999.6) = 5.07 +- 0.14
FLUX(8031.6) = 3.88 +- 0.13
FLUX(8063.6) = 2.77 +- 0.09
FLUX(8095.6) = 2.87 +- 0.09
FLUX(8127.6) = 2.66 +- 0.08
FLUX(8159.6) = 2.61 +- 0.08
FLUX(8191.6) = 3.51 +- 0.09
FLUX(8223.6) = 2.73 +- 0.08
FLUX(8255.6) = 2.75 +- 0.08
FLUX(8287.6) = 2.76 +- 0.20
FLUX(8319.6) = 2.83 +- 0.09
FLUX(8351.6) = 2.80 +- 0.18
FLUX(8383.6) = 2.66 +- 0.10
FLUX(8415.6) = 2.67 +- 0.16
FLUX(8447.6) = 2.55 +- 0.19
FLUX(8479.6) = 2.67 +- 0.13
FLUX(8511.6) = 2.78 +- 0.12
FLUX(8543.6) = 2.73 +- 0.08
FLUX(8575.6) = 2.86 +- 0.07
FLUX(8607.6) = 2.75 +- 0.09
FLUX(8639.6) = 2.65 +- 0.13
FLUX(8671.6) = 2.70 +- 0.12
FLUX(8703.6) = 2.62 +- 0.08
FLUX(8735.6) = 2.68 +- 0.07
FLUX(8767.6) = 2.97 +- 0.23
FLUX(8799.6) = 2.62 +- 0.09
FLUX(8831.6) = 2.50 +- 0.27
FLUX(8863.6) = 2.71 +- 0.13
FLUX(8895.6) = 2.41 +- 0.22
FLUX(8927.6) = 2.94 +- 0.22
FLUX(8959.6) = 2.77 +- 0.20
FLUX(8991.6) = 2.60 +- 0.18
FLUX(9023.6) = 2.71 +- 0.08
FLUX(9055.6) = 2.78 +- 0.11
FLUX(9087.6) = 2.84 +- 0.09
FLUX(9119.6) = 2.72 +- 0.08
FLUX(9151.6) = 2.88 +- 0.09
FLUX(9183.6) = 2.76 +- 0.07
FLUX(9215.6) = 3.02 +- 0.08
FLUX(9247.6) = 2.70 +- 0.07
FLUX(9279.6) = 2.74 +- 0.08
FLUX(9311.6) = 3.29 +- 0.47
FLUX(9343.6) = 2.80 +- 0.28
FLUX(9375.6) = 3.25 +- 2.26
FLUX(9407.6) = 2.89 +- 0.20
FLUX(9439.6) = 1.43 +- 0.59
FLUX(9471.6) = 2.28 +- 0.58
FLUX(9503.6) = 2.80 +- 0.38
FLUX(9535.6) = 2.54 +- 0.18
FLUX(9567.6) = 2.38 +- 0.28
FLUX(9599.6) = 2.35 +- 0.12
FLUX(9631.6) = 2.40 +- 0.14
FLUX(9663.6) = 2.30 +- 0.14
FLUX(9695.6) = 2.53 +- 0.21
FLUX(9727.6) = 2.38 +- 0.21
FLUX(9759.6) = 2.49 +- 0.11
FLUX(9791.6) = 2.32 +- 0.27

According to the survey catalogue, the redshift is 0.22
